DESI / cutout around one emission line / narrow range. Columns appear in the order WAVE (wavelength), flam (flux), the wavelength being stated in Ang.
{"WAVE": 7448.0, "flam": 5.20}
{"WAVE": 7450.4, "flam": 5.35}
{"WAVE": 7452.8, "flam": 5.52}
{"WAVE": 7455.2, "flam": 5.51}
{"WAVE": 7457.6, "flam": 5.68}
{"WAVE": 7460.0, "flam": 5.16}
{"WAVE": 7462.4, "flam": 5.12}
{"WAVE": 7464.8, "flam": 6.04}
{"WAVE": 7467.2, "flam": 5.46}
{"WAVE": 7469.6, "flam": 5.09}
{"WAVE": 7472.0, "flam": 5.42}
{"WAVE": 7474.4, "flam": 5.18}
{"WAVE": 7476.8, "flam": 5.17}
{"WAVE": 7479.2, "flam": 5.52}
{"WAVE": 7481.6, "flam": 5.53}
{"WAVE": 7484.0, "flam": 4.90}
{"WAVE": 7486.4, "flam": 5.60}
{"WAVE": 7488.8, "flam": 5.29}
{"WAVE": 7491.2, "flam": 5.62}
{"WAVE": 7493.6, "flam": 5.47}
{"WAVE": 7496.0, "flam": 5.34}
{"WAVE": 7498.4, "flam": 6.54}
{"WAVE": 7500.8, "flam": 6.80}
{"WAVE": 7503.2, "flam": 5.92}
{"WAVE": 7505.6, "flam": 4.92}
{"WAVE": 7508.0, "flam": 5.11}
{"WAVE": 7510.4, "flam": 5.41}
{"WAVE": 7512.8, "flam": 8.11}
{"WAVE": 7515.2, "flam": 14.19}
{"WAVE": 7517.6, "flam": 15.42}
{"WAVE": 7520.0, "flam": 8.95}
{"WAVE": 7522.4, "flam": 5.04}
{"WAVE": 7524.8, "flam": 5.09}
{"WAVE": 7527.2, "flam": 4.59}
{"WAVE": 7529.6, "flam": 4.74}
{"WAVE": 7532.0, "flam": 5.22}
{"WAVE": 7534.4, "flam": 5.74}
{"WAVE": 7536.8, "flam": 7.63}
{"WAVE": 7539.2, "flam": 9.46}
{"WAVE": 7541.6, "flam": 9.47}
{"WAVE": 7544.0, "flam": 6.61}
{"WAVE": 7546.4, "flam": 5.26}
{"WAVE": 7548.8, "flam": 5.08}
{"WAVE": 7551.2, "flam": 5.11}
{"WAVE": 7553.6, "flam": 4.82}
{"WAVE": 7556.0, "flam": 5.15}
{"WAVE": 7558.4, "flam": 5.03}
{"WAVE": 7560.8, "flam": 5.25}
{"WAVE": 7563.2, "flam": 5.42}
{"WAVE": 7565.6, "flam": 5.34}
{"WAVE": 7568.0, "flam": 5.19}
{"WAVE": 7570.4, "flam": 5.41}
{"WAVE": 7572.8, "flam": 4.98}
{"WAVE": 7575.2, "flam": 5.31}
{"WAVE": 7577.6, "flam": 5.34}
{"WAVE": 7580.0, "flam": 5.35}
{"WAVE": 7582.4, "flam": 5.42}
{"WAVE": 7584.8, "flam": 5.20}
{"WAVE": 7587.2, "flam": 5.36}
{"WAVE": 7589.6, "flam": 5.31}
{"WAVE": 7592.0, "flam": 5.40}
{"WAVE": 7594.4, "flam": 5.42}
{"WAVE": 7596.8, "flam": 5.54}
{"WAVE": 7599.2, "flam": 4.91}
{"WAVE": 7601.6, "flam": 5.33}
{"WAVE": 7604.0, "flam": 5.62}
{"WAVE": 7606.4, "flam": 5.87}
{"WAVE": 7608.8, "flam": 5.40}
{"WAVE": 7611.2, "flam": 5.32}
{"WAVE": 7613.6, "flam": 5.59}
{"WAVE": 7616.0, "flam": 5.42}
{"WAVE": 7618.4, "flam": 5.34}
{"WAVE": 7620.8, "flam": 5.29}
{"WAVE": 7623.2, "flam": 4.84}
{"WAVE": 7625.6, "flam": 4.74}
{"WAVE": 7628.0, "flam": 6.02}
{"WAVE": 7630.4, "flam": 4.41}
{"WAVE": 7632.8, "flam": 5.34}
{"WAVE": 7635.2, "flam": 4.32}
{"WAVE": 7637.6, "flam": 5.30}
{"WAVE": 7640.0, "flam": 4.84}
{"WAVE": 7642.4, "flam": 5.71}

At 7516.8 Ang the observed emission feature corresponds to H-alpha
